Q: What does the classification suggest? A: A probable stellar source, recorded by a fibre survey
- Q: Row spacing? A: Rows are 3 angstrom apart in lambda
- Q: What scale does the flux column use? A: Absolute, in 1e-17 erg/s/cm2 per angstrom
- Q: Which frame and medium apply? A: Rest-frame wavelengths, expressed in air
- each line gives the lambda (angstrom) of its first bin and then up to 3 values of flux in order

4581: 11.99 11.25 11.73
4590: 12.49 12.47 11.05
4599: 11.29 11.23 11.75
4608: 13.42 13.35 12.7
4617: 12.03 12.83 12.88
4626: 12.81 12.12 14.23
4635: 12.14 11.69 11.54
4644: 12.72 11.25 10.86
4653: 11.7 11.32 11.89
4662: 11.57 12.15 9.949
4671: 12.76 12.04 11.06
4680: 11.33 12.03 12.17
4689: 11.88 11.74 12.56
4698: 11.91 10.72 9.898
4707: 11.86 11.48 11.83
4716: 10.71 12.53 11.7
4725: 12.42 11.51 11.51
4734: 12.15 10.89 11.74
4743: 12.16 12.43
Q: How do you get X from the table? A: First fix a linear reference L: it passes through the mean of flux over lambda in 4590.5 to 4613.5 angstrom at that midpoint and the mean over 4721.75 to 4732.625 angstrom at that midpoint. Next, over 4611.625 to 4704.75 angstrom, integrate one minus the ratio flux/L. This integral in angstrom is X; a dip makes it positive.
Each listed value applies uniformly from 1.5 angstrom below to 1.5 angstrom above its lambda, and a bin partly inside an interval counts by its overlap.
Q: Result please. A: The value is 0.50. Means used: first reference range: 12.1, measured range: 11.9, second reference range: 11.8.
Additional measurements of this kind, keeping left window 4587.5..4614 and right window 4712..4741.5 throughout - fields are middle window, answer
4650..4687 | 0.9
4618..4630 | -0.6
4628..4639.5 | -0.5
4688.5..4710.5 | 0.6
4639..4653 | 0.4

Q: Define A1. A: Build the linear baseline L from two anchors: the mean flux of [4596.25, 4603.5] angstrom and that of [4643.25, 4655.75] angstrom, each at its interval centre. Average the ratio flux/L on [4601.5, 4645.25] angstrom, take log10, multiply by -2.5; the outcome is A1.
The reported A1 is -0.10 mag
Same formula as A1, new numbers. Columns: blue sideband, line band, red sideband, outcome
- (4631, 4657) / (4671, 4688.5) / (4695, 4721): -0.016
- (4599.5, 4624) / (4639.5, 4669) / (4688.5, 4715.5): 0.045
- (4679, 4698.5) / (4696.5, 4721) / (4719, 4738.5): 0.046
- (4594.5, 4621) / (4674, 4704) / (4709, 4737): 0.020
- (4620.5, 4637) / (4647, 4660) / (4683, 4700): 0.099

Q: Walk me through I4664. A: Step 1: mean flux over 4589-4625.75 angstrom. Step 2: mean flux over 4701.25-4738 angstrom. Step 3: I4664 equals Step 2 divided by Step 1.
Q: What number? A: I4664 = 0.94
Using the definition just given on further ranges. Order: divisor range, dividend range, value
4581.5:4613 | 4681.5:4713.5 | 0.97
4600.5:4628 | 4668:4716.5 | 0.92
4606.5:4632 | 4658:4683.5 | 0.90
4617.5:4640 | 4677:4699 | 0.94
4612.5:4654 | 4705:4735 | 0.96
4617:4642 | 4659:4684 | 0.93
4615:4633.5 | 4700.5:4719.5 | 0.88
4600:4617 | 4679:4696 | 0.96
